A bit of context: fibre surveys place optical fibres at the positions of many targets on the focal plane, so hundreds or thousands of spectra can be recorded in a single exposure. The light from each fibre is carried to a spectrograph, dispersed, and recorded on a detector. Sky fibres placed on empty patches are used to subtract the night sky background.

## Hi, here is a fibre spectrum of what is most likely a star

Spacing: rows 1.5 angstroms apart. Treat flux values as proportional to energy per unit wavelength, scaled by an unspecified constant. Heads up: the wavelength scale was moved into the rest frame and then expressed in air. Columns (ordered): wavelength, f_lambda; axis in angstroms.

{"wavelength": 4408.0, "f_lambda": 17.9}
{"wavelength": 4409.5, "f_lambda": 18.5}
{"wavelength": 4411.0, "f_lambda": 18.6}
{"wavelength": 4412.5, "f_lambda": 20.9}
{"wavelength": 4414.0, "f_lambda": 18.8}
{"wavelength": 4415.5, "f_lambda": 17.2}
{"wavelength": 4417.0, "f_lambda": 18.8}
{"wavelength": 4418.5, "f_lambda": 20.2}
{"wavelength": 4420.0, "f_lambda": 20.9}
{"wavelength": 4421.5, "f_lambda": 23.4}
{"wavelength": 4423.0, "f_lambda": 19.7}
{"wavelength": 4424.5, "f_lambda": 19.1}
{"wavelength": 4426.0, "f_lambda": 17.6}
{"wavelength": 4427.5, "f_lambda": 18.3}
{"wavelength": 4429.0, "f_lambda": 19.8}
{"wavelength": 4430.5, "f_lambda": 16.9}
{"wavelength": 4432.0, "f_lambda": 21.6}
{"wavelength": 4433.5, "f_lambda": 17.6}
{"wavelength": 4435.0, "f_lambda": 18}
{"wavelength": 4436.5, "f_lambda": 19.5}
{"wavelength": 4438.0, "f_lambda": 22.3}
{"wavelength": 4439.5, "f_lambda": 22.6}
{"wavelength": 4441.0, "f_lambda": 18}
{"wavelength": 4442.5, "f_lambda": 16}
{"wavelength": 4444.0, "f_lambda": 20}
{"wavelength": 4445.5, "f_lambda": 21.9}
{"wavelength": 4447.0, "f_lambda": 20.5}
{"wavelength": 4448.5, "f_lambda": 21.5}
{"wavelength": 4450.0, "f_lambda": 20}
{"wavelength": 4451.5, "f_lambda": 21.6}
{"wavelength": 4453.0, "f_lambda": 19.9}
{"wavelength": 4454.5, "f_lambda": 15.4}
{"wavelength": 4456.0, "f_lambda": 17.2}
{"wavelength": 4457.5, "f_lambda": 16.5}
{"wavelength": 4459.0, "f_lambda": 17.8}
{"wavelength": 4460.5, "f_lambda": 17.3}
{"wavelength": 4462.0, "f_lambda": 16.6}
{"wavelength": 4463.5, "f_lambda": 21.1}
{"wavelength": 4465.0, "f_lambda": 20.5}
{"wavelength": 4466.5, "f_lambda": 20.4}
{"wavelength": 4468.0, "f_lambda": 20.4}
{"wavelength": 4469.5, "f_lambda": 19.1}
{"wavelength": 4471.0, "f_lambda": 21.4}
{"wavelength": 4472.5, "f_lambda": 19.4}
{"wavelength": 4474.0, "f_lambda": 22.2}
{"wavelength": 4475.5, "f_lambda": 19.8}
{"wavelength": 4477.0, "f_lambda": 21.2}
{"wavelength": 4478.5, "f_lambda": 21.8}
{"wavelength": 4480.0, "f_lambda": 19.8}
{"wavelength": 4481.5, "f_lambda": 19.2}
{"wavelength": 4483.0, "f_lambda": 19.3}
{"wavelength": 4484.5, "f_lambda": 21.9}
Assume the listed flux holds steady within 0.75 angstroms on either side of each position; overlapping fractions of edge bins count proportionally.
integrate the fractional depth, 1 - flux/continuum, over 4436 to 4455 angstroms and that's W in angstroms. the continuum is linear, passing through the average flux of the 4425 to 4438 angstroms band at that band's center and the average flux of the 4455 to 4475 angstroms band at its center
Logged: -1.0 angstroms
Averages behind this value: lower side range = 18.9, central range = 20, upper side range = 19.2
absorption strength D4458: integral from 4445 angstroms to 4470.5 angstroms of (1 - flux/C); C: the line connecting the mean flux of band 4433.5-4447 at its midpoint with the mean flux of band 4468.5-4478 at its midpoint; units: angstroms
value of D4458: 1.1 angstroms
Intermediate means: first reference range 19.7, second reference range 20.5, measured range 19.3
